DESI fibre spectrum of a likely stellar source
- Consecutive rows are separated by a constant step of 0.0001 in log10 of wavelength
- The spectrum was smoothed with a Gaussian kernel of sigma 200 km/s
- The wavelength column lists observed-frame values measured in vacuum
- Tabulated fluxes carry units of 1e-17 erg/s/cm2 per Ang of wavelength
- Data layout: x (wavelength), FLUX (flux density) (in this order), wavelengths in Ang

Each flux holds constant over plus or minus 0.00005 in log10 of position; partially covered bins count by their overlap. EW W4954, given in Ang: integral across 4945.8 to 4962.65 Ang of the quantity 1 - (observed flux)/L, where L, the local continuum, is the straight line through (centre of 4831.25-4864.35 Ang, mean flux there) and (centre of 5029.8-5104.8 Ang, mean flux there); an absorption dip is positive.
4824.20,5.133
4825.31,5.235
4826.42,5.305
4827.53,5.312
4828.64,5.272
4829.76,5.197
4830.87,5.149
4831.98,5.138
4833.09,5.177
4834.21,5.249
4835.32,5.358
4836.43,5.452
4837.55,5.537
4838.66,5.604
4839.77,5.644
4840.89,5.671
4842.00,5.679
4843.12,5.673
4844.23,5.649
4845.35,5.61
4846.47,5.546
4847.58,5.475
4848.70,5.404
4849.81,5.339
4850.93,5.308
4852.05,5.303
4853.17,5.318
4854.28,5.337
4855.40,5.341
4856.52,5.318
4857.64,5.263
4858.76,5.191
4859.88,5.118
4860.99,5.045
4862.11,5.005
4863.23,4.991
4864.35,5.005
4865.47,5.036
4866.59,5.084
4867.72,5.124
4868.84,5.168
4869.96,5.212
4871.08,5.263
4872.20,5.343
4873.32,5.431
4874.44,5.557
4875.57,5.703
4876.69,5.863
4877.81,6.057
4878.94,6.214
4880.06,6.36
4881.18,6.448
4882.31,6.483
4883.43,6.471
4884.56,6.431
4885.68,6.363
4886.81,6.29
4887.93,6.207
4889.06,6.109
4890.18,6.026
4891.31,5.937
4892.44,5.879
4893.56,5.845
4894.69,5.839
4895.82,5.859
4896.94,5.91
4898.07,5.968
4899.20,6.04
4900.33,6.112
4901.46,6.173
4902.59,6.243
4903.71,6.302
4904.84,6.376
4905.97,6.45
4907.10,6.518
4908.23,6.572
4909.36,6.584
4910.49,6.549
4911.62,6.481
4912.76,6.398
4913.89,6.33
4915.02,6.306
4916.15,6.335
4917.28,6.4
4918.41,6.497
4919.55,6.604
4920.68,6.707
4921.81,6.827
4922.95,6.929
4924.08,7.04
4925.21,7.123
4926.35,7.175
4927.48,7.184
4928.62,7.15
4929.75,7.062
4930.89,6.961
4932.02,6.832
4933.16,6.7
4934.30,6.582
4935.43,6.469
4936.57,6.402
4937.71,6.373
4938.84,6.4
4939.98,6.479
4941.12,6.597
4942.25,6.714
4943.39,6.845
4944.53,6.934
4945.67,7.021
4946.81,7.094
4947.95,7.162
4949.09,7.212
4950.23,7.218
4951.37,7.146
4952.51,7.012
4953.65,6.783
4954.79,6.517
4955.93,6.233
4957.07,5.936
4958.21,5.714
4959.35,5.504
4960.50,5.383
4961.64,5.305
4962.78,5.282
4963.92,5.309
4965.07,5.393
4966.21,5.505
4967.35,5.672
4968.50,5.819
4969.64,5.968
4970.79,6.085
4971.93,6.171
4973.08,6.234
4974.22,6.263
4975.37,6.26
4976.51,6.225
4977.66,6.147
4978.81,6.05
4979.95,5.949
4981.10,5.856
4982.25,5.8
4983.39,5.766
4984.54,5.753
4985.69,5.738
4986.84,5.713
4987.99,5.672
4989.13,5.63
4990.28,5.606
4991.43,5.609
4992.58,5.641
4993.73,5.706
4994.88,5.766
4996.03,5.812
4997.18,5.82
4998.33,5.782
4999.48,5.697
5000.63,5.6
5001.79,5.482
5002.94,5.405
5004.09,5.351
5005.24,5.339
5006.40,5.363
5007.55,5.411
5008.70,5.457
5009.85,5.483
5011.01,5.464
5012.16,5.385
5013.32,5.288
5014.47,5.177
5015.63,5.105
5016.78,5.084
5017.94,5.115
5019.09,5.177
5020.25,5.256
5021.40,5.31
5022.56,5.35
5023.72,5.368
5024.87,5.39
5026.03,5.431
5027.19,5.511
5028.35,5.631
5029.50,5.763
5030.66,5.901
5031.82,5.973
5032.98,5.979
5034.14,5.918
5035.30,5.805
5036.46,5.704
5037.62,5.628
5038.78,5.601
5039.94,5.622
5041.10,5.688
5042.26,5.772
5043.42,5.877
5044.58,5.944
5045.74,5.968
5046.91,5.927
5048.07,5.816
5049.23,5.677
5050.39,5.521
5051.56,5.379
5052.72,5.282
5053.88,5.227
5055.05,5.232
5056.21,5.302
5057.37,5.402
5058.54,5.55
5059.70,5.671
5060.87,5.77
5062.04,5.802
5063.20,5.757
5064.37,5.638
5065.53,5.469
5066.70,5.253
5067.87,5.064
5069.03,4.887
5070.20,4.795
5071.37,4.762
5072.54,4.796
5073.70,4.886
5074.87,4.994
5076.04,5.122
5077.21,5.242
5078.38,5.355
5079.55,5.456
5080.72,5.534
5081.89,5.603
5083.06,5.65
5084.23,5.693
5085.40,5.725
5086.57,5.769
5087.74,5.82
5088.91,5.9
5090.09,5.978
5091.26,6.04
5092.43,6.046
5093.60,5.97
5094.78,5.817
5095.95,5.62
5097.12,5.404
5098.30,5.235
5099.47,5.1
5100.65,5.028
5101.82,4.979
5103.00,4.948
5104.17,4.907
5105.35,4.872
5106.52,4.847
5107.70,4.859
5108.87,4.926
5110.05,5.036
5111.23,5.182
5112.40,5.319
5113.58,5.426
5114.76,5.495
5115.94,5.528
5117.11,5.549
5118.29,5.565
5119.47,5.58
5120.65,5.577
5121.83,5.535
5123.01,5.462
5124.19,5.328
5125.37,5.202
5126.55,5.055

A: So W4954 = -3.07 Ang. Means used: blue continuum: 5.36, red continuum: 5.52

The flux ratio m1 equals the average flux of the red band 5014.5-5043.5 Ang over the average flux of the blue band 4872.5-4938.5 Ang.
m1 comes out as 0.87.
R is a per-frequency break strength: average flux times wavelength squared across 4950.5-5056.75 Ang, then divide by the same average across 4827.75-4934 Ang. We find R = 1.0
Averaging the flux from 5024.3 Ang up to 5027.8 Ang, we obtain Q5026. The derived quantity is 5.43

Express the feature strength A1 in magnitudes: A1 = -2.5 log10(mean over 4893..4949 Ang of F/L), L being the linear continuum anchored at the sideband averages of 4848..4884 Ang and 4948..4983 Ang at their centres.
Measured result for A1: -0.13 mag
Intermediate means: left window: 5.47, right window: 6.08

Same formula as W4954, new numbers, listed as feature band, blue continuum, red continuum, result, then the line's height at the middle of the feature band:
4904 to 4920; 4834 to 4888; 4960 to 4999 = -2.25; 5.66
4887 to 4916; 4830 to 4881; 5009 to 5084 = -4.16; 5.43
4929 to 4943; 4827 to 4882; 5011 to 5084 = -3.09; 5.44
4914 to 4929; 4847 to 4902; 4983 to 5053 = -3.02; 5.64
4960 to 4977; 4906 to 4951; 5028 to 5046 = 1.59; 6.39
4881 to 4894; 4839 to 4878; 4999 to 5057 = -1.95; 5.39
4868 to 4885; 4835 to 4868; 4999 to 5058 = -1.51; 5.37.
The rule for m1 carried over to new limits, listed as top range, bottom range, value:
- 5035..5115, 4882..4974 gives 0.85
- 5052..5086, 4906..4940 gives 0.80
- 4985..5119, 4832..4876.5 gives 1.02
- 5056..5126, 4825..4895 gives 0.97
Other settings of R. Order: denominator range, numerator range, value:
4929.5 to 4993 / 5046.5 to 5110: 0.91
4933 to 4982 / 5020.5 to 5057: 0.93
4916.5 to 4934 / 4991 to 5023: 0.82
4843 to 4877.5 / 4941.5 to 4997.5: 1.19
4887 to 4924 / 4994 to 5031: 0.90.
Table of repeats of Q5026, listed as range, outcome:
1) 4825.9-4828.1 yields 5.32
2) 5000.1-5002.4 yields 5.52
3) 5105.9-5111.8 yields 4.97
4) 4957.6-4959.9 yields 5.62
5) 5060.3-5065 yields 5.74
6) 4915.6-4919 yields 6.41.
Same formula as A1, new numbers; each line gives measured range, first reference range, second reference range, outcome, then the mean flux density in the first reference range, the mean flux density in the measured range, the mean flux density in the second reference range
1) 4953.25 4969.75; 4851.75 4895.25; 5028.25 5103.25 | -0.03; 5.64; 5.74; 5.53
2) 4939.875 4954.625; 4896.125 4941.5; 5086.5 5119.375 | -0.09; 6.55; 6.94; 5.4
